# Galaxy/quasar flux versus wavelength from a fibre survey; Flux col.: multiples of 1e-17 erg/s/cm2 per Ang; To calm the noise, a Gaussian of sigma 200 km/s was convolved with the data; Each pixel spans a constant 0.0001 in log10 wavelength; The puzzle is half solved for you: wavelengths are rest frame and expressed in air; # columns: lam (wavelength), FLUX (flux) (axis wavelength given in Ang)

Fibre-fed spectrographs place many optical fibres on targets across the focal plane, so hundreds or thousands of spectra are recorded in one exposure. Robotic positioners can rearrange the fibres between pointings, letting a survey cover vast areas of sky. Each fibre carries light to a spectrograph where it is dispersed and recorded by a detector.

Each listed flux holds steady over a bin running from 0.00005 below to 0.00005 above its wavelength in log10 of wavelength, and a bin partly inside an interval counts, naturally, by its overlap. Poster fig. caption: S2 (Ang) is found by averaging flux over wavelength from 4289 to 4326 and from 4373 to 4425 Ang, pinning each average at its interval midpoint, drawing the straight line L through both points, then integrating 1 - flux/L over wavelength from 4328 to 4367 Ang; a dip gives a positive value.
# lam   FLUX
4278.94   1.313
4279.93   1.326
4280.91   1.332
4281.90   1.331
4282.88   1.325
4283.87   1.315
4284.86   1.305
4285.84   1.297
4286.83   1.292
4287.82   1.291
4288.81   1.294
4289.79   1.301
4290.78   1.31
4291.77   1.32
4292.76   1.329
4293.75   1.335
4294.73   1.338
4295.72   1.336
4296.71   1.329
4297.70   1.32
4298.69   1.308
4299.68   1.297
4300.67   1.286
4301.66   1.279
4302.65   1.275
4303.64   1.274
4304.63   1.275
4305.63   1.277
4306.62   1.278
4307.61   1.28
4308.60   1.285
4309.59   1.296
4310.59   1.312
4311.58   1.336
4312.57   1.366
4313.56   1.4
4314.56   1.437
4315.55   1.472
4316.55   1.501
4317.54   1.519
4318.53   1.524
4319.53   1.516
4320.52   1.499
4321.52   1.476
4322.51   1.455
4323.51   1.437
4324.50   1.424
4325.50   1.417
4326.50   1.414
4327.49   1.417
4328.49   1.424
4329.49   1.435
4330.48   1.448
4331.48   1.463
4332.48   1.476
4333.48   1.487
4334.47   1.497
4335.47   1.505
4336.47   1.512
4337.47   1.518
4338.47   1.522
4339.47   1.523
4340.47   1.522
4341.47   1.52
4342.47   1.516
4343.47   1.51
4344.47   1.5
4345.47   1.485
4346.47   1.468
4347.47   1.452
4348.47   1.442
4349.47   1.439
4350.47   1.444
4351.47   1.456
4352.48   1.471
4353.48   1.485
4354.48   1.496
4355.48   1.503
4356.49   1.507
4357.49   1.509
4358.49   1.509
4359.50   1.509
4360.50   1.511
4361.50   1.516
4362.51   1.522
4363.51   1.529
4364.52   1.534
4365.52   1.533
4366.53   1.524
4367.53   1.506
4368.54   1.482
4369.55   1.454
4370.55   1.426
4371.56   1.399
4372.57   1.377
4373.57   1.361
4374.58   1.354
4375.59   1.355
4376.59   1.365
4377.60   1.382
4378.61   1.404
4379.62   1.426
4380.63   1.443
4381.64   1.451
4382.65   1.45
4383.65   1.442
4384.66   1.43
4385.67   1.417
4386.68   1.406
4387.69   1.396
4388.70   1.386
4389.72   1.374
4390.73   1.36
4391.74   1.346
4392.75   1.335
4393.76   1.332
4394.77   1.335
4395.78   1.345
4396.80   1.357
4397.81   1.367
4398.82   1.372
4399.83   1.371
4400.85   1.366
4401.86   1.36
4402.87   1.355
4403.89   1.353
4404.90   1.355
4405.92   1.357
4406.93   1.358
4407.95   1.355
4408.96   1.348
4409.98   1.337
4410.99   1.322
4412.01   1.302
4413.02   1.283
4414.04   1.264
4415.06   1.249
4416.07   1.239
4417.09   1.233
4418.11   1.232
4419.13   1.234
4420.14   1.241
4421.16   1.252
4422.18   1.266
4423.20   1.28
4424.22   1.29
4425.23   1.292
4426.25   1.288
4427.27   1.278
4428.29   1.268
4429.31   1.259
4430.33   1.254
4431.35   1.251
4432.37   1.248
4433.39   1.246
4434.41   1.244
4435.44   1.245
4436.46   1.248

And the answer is -4.0 Ang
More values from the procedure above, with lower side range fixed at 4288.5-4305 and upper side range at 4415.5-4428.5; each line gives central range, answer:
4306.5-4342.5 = -4.1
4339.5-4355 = -2.3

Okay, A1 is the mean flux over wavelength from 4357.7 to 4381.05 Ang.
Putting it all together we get 1.45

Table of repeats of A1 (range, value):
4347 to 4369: 1.49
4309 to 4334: 1.44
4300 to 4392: 1.44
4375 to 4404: 1.38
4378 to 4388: 1.43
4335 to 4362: 1.49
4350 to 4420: 1.4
